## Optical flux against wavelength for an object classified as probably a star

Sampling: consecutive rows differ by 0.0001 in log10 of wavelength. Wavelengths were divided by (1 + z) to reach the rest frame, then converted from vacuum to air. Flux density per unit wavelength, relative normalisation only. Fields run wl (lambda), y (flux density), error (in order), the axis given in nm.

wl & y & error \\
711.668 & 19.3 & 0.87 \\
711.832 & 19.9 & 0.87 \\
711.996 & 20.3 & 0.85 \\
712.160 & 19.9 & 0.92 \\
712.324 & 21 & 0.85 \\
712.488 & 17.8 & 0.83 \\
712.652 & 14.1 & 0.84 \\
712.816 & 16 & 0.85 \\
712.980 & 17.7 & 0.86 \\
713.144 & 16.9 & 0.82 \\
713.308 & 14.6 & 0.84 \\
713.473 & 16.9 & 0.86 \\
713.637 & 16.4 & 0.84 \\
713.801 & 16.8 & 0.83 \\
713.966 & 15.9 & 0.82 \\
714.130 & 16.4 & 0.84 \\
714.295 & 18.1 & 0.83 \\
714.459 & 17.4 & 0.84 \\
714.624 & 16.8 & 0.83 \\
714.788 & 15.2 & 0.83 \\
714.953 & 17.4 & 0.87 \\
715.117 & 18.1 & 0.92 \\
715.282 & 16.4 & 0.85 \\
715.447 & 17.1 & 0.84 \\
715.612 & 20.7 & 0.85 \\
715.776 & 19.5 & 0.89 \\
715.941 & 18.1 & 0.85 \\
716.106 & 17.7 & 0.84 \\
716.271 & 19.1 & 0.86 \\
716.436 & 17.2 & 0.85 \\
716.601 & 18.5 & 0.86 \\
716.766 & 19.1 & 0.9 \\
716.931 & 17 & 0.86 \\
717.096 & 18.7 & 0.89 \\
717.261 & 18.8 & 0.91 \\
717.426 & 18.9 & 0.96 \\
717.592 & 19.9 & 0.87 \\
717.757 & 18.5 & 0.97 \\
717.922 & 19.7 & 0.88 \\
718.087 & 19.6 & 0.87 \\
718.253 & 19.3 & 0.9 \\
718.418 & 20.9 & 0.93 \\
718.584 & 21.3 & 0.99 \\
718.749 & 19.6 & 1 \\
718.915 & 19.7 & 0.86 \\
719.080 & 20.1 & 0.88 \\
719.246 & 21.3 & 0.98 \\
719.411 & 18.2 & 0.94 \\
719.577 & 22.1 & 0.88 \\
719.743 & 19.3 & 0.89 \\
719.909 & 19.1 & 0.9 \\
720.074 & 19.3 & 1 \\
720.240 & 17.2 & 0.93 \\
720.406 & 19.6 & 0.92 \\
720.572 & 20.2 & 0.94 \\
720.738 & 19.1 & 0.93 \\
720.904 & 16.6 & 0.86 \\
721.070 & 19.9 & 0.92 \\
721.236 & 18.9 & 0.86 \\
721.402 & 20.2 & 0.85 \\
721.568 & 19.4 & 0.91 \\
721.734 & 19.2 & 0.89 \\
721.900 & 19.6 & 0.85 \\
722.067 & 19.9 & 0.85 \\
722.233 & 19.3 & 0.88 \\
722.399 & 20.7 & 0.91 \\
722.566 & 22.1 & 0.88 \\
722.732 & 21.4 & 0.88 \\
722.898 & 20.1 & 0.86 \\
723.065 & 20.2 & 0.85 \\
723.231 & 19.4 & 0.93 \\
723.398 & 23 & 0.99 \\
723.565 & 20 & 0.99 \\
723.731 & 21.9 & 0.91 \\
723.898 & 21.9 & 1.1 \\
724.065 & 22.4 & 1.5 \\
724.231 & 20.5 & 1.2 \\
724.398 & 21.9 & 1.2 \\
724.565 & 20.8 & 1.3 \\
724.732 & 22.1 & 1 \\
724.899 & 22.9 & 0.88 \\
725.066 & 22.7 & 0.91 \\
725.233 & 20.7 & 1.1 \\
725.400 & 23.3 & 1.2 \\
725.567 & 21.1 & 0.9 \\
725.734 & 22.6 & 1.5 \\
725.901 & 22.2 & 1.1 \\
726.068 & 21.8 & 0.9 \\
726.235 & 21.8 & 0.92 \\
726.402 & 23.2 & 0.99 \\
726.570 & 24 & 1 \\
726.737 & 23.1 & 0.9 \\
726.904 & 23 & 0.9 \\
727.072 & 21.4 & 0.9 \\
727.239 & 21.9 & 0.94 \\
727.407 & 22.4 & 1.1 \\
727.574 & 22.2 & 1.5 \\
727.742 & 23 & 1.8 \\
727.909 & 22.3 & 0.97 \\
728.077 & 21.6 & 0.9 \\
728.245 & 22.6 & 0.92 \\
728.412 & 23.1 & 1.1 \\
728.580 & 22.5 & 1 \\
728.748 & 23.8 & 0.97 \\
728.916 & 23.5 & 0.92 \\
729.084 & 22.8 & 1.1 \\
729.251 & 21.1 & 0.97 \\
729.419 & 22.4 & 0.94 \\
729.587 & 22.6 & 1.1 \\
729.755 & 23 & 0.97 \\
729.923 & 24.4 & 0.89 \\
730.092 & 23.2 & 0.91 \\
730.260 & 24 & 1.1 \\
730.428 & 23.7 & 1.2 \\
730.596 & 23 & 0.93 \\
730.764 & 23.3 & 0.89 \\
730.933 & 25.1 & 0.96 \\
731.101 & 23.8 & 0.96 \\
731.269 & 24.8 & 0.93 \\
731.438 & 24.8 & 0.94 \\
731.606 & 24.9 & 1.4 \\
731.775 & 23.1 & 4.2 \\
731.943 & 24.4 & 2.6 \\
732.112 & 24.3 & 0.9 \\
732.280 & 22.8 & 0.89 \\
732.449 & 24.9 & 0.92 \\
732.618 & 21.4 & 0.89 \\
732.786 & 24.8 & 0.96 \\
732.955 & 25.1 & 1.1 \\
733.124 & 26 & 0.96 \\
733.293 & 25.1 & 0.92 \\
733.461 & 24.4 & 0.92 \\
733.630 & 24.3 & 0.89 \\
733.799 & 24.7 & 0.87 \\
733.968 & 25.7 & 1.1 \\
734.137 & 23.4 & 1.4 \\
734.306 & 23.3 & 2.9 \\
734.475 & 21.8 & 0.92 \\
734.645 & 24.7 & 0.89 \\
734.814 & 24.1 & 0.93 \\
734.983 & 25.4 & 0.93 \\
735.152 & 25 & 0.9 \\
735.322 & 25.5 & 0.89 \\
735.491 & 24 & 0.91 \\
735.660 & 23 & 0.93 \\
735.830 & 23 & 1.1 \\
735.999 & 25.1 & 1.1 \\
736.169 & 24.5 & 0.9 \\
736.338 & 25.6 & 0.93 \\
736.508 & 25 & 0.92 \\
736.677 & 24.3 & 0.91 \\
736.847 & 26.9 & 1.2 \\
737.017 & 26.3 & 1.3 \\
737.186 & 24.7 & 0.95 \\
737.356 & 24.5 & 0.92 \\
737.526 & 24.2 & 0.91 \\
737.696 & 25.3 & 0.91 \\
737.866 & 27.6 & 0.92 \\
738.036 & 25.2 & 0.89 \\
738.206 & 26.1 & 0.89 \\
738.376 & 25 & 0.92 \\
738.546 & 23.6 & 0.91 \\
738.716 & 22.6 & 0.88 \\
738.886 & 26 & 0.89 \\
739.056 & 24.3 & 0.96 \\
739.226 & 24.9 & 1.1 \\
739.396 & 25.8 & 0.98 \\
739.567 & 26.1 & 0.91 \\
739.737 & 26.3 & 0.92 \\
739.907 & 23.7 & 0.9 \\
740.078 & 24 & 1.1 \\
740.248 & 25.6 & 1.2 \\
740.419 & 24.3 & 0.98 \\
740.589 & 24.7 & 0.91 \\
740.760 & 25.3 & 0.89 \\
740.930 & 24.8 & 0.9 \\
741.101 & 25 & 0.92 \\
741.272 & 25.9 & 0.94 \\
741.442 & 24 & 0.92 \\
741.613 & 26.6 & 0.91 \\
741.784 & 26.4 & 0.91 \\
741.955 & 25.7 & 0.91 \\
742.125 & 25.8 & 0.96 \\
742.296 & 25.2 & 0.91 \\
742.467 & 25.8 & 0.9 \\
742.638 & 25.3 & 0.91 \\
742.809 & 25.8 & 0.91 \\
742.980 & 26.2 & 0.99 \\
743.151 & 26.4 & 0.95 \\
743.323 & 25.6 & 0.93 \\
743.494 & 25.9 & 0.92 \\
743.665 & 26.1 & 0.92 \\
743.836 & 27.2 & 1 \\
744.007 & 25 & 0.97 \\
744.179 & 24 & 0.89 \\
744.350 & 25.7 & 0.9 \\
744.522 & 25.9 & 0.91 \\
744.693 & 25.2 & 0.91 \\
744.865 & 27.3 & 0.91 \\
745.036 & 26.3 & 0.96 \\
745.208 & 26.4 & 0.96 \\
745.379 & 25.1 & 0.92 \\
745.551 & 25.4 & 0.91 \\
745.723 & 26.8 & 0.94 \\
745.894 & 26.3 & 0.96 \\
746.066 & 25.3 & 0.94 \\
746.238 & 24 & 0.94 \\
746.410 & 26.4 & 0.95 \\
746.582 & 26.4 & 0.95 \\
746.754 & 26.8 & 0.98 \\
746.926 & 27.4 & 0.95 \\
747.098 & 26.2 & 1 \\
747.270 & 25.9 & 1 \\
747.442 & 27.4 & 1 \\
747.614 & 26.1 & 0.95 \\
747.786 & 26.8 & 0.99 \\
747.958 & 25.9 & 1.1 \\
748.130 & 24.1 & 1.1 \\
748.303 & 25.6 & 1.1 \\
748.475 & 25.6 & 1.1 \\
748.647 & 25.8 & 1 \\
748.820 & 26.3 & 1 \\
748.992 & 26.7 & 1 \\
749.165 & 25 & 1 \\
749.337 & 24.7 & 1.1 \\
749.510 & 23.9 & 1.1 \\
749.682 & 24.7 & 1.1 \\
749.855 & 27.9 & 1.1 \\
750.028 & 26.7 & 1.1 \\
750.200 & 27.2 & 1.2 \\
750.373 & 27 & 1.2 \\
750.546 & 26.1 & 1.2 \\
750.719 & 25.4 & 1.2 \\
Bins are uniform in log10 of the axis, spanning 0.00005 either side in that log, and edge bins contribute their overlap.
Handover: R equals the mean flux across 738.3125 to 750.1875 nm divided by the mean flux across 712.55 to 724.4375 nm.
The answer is 1.4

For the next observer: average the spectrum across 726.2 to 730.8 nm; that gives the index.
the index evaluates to 22.8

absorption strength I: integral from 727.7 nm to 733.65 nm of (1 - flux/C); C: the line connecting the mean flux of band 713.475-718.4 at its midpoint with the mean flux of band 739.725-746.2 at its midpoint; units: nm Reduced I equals -0.39 nm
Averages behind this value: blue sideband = 18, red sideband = 25.6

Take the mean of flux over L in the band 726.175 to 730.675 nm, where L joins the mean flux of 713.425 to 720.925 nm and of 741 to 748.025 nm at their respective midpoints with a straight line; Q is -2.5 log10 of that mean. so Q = -0.06 mag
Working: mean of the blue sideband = 18.6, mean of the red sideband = 25.9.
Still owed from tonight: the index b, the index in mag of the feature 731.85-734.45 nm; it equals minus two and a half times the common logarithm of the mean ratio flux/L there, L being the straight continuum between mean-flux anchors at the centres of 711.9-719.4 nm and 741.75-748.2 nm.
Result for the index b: -0.07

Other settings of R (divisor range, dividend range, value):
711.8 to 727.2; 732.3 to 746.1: 1.28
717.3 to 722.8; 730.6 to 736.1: 1.23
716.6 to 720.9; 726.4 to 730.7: 1.18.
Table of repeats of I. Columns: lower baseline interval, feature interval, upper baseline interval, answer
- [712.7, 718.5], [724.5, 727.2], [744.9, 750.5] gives -0.243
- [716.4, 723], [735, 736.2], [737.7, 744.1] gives -0.022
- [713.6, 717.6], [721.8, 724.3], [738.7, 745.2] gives -0.107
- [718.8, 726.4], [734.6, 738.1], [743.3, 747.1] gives -0.161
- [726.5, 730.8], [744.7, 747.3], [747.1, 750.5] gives -0.058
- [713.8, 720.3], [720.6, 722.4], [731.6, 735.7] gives 0.074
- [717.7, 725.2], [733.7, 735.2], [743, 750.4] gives -0.066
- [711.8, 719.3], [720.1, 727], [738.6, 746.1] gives -0.180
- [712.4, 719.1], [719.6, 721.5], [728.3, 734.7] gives 0.059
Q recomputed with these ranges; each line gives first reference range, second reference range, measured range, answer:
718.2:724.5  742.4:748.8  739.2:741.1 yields -0.02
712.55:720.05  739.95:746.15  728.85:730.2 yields -0.05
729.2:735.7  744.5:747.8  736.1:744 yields -0.01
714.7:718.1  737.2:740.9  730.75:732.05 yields -0.07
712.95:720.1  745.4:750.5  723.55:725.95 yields -0.08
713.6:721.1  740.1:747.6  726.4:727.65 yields -0.07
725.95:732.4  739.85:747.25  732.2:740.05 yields -0.01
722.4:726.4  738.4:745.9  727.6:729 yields -0.01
